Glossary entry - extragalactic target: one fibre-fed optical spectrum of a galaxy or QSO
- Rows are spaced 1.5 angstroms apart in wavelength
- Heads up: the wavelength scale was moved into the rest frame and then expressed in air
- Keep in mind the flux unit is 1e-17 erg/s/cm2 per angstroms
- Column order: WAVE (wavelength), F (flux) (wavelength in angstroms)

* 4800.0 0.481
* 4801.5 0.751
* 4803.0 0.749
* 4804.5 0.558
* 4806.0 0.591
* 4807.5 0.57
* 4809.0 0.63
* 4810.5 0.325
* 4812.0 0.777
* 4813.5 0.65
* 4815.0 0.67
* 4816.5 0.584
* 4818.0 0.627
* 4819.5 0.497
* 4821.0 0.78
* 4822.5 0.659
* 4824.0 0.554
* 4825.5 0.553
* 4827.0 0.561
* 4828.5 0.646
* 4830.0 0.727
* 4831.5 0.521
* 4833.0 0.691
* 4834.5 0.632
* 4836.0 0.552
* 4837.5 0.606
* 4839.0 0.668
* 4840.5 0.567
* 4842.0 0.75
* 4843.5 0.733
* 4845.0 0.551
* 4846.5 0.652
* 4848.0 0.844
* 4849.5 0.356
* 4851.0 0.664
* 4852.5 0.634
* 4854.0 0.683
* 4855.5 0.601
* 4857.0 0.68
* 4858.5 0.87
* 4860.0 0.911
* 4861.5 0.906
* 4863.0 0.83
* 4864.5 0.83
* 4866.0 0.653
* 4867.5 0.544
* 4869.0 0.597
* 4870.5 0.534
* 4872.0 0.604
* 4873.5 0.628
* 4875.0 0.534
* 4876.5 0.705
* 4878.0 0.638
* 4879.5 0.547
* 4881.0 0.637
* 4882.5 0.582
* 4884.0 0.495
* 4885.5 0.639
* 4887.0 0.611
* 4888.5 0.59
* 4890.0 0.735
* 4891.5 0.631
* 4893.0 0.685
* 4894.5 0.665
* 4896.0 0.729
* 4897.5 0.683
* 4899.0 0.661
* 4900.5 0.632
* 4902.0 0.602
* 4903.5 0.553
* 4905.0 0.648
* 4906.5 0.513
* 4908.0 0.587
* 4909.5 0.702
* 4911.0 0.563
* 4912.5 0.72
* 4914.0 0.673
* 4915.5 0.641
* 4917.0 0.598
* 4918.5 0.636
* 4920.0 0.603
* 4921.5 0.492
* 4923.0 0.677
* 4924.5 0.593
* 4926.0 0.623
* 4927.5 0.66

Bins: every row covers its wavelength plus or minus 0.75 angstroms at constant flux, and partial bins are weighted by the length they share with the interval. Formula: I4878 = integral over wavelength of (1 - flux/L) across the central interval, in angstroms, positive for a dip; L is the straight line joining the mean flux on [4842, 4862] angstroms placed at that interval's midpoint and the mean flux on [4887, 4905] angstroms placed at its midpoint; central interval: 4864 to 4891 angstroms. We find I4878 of 2.2 angstroms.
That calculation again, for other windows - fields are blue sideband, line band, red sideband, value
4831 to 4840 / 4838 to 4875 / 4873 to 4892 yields -3.8 angstroms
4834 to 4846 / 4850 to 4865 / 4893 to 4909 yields -2.9 angstroms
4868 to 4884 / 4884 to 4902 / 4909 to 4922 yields -1.3 angstroms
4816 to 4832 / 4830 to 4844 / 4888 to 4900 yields -0.3 angstroms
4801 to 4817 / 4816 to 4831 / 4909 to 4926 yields 0.1 angstroms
